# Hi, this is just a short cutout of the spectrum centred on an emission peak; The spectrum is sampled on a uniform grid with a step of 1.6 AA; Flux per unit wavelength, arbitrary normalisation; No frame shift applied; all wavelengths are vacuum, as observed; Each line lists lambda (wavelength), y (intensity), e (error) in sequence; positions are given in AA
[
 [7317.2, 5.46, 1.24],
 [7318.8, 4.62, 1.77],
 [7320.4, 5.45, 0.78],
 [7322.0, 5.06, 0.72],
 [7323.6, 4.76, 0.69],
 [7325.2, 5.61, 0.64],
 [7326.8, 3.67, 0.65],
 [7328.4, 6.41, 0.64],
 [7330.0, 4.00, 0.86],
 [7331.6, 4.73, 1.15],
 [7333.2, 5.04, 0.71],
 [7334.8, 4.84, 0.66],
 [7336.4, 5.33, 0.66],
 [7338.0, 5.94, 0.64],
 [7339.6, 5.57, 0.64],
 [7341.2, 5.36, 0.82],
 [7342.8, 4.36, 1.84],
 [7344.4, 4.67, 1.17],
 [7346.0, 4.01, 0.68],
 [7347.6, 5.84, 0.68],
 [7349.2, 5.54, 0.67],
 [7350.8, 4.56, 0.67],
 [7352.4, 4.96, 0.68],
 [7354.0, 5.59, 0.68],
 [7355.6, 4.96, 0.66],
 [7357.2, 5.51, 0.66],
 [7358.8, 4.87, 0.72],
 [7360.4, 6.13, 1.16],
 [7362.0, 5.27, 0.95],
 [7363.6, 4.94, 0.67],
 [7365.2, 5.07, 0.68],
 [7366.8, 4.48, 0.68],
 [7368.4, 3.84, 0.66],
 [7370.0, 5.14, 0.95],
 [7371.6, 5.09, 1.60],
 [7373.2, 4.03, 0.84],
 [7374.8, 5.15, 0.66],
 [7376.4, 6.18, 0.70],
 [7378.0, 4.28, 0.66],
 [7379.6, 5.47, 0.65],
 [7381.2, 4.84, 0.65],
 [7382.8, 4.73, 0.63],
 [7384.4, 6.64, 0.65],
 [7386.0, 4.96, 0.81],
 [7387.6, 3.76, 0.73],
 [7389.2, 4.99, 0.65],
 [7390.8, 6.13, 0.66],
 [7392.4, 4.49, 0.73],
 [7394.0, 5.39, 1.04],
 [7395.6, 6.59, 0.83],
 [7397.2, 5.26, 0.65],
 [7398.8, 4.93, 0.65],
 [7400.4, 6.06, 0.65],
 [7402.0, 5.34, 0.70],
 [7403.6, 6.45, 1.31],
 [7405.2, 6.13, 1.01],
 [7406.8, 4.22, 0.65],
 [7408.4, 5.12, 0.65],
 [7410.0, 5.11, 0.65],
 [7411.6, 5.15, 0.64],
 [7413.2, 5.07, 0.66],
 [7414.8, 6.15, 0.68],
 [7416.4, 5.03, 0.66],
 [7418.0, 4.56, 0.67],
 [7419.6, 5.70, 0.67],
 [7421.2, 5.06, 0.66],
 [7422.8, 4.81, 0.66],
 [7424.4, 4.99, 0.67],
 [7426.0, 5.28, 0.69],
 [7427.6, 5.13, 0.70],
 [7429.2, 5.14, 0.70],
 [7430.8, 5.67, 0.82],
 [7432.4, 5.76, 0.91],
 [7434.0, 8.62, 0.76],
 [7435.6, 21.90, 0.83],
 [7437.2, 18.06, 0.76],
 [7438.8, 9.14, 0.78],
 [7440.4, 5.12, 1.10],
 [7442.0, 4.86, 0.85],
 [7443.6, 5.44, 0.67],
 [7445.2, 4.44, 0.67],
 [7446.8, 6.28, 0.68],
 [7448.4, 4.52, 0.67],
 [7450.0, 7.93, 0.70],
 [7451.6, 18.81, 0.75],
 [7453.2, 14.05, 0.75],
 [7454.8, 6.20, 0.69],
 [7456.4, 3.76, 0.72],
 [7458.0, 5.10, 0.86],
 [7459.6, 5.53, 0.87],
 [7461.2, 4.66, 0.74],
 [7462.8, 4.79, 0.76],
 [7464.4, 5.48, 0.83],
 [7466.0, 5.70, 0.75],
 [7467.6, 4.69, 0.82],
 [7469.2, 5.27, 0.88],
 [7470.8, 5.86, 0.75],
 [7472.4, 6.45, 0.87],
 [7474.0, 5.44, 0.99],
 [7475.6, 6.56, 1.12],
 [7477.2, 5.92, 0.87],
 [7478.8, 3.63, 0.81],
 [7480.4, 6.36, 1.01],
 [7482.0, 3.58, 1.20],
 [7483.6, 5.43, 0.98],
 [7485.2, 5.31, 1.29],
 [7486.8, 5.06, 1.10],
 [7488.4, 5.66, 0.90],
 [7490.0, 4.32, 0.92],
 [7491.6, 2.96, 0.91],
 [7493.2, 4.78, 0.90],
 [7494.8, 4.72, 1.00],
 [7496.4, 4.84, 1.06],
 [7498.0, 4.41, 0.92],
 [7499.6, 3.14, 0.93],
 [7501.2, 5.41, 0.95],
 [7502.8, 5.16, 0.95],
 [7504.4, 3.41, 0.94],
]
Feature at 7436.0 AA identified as [S II]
